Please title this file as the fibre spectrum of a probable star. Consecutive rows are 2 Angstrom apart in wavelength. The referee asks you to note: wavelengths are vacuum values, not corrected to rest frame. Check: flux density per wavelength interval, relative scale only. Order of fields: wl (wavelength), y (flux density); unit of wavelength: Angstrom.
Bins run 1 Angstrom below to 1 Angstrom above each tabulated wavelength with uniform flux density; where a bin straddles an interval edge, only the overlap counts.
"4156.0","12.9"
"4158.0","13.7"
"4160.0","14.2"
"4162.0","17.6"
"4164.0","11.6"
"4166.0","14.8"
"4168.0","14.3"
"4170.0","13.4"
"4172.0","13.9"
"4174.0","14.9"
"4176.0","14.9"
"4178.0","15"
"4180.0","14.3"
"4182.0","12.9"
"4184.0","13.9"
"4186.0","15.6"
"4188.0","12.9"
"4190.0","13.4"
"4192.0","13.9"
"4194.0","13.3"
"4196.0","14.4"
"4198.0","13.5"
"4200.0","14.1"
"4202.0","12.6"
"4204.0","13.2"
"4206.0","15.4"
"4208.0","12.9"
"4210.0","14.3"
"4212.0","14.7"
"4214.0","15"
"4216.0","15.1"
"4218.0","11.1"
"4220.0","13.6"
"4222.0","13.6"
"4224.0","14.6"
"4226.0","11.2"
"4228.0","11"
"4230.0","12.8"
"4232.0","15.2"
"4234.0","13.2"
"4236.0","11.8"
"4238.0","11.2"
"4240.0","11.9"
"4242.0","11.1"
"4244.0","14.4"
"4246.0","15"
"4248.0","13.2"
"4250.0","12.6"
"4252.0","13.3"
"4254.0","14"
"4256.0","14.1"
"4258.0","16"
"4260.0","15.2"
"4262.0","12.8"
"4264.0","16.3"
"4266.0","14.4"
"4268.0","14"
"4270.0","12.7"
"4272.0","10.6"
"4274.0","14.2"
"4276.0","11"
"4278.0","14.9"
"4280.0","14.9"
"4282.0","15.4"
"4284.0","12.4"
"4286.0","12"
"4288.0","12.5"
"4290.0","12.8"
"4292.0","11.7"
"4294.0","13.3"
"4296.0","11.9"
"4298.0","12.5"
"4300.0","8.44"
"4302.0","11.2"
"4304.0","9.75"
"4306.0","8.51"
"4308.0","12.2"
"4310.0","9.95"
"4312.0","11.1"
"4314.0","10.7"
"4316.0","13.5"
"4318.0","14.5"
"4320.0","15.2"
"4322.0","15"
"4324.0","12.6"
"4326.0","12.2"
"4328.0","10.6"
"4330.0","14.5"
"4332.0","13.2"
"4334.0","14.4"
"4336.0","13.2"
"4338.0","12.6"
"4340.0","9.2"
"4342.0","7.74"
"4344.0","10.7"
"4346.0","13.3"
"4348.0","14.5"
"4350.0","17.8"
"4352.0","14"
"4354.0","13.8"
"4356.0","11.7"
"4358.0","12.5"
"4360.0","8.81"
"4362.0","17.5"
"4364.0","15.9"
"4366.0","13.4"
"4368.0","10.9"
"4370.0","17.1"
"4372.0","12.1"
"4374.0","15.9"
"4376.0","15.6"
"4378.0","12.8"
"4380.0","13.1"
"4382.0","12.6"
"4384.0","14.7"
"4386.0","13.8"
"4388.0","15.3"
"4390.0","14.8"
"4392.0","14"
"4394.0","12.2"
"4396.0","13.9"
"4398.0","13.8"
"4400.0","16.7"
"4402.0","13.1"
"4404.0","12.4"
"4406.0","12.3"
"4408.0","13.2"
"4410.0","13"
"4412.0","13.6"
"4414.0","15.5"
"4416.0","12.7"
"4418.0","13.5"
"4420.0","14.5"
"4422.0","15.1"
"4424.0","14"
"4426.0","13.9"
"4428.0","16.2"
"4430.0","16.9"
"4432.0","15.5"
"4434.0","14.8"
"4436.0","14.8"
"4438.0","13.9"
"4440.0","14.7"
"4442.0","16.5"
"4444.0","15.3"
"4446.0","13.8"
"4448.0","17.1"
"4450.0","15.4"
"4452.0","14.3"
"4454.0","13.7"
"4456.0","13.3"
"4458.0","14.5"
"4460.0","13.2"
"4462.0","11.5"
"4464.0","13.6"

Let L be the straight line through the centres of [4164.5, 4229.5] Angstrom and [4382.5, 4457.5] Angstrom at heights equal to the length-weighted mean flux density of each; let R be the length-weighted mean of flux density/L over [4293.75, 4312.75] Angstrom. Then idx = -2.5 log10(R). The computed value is 0.29 mag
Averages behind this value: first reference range 13.8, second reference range 14.4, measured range 10.8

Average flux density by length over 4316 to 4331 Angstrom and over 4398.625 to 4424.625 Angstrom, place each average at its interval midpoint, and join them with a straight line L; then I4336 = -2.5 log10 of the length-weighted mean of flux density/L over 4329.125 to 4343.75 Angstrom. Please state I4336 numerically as 0.13 mag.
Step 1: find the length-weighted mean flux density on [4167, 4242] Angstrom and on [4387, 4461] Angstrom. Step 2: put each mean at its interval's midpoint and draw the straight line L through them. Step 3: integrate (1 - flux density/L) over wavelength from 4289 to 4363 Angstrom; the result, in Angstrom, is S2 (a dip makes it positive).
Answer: 8.7 Angstrom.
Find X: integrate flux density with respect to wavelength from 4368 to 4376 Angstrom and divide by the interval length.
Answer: 14.6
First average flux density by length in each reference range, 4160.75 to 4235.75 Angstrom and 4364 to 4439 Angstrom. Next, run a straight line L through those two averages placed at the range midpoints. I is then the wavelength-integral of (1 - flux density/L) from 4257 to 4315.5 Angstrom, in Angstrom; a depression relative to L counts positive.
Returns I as 5.9 Angstrom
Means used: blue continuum 13.8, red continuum 14.1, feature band 12.5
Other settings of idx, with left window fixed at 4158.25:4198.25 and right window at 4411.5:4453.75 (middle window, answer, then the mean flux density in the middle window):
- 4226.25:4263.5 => 0.08 mag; 13.3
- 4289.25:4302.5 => 0.23 mag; 11.7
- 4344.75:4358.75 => 0.05 mag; 13.9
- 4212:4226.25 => 0.05 mag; 13.7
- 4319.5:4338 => 0.09 mag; 13.3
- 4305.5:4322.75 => 0.17 mag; 12.4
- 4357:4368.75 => 0.11 mag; 13.2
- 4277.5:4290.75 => 0.07 mag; 13.5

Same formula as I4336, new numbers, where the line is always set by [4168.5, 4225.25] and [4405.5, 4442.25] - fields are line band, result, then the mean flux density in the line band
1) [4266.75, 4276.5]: 0.120 mag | 12.6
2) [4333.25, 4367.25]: 0.104 mag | 13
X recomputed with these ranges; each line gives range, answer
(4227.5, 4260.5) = 13.3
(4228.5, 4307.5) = 12.9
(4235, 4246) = 12.3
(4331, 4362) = 12.7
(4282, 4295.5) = 12.6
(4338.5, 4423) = 13.5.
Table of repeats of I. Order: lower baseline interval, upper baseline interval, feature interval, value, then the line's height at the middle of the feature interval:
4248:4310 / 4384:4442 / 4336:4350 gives 1.63 Angstrom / 13.5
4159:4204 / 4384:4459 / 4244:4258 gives 0.23 Angstrom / 14.1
